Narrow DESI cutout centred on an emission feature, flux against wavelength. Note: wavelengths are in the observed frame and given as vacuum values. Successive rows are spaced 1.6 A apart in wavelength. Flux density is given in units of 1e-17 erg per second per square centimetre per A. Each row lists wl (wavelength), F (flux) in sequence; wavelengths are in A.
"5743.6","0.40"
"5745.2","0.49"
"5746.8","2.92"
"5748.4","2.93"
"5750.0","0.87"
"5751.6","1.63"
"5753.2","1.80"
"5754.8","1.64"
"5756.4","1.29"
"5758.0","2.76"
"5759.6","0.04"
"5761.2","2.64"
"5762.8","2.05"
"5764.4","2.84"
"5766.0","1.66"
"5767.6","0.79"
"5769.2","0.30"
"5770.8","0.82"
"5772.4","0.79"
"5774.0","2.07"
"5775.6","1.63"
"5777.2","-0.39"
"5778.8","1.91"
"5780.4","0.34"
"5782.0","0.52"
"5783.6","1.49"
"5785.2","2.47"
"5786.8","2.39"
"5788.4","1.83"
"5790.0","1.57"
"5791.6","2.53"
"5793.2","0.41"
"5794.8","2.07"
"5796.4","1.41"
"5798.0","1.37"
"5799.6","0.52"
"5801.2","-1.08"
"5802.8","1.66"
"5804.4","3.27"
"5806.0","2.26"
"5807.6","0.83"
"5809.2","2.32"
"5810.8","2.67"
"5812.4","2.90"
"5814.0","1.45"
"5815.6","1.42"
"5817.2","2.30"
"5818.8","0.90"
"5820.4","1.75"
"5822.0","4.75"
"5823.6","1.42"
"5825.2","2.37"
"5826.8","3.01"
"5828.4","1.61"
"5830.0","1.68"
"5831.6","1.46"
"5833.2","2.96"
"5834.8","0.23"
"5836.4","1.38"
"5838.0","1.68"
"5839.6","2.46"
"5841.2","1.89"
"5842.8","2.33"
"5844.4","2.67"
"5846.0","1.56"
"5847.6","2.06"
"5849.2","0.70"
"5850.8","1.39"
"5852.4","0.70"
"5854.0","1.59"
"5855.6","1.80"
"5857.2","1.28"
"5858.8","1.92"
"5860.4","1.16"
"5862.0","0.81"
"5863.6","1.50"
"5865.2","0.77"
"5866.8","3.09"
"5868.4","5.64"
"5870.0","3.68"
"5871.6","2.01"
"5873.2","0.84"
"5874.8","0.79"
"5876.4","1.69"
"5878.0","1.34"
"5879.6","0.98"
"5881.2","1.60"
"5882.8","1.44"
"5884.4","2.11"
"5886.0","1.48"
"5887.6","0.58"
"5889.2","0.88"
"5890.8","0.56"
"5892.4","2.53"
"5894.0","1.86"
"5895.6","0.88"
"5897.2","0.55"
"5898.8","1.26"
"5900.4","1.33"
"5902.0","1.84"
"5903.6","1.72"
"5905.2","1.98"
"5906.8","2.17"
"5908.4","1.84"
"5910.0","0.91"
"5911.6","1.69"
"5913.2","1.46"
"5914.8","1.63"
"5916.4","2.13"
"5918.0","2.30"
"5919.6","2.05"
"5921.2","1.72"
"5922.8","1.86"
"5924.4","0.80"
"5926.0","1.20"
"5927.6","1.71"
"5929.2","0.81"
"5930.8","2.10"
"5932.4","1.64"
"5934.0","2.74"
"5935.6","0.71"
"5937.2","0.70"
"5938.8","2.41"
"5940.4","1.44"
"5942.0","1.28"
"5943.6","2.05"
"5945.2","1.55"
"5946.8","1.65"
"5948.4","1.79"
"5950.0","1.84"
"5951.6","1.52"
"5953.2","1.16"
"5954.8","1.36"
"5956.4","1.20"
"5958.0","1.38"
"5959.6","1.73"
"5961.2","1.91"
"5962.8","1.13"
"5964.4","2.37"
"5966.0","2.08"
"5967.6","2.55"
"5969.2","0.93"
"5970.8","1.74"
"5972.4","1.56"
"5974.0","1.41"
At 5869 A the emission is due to H-gamma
